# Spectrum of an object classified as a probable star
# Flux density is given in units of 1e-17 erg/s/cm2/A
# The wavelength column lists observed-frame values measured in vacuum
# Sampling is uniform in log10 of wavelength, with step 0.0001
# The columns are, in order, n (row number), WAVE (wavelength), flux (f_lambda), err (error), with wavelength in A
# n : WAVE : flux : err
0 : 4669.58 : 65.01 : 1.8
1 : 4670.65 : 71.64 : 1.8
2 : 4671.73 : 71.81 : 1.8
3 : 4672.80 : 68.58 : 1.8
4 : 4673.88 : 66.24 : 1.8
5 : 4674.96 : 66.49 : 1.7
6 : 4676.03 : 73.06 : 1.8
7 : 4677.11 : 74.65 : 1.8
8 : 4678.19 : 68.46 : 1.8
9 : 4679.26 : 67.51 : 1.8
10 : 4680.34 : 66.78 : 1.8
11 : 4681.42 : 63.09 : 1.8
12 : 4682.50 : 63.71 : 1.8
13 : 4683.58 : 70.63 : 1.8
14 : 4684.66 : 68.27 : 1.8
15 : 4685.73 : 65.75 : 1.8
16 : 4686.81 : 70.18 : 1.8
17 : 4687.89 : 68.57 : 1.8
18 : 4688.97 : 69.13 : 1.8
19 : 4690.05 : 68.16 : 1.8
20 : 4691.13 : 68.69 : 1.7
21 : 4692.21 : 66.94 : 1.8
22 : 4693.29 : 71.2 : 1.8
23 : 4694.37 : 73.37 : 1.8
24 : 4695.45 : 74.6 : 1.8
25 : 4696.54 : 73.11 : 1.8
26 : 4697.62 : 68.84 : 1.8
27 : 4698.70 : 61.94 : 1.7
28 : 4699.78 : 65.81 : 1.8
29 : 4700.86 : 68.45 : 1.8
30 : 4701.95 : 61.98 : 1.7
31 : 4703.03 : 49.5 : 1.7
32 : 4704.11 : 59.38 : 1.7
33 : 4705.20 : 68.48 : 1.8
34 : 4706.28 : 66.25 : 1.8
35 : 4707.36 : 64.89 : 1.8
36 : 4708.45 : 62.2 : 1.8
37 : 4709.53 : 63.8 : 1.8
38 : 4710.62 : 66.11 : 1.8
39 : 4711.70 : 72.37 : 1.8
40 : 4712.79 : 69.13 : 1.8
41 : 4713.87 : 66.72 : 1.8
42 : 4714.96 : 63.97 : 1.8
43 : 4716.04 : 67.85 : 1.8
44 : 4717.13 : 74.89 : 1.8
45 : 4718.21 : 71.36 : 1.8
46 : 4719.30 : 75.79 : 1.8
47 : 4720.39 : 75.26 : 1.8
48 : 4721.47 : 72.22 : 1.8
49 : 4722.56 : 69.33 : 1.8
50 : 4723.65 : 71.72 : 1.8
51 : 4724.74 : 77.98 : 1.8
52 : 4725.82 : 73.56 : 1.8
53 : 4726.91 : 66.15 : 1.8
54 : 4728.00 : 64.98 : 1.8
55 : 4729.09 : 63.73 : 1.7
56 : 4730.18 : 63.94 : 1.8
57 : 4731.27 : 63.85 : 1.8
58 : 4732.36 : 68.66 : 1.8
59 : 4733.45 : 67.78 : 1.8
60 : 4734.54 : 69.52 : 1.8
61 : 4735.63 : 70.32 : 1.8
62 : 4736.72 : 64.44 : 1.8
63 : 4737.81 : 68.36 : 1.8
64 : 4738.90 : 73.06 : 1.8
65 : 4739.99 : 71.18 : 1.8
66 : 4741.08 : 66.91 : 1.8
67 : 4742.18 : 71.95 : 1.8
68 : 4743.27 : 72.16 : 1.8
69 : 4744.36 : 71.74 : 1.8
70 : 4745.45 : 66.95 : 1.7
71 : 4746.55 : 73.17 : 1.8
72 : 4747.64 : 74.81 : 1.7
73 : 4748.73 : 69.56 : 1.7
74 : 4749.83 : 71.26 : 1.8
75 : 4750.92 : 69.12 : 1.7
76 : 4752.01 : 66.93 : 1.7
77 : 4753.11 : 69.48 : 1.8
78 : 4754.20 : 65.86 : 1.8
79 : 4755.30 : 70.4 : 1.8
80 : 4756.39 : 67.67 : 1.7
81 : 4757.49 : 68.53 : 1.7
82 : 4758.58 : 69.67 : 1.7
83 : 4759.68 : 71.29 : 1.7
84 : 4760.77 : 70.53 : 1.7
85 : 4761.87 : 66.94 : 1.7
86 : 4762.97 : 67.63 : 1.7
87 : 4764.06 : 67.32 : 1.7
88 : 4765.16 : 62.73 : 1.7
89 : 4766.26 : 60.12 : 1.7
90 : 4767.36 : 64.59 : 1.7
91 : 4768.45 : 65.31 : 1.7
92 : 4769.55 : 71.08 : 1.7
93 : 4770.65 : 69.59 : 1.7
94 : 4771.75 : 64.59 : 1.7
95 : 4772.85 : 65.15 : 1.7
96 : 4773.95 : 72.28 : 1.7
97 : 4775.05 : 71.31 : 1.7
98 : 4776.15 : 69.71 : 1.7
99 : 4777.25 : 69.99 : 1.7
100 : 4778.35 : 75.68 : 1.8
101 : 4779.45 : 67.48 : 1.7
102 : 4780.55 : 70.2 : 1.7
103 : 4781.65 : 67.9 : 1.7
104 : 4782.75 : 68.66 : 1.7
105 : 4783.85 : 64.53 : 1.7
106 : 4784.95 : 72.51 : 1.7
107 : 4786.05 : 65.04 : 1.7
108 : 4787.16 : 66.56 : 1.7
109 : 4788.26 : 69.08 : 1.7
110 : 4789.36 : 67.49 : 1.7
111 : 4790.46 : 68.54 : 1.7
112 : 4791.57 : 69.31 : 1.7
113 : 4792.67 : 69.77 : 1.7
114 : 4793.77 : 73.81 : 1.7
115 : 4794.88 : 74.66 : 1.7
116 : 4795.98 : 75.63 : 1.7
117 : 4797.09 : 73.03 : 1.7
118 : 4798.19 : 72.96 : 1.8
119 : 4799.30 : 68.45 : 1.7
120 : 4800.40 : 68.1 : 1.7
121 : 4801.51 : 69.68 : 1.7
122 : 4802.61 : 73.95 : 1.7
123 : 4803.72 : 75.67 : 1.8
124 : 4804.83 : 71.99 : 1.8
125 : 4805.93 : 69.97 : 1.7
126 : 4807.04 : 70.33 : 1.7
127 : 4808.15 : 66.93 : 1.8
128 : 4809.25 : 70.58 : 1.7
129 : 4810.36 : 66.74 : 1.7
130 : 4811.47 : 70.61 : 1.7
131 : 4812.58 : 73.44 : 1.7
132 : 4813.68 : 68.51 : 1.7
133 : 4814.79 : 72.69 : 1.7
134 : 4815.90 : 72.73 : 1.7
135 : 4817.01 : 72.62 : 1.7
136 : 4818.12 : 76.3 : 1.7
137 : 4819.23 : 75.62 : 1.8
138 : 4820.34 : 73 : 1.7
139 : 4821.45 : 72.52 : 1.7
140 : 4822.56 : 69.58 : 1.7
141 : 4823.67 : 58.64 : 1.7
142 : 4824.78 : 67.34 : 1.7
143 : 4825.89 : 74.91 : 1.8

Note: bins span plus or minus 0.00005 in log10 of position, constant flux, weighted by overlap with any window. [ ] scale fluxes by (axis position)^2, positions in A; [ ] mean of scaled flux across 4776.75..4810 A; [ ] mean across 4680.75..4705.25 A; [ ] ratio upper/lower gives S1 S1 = 1.10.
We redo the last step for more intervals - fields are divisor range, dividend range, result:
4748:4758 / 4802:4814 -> 1.05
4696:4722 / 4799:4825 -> 1.10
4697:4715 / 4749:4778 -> 1.08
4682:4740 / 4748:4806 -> 1.05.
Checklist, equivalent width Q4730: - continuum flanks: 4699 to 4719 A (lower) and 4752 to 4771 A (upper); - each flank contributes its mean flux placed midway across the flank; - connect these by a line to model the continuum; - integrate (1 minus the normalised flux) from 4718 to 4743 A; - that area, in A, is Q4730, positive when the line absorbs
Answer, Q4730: -1.2 A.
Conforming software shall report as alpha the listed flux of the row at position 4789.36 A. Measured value 67.49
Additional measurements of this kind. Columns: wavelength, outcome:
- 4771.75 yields 64.59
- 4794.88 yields 74.66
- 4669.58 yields 65.01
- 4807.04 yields 70.33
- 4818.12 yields 76.3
